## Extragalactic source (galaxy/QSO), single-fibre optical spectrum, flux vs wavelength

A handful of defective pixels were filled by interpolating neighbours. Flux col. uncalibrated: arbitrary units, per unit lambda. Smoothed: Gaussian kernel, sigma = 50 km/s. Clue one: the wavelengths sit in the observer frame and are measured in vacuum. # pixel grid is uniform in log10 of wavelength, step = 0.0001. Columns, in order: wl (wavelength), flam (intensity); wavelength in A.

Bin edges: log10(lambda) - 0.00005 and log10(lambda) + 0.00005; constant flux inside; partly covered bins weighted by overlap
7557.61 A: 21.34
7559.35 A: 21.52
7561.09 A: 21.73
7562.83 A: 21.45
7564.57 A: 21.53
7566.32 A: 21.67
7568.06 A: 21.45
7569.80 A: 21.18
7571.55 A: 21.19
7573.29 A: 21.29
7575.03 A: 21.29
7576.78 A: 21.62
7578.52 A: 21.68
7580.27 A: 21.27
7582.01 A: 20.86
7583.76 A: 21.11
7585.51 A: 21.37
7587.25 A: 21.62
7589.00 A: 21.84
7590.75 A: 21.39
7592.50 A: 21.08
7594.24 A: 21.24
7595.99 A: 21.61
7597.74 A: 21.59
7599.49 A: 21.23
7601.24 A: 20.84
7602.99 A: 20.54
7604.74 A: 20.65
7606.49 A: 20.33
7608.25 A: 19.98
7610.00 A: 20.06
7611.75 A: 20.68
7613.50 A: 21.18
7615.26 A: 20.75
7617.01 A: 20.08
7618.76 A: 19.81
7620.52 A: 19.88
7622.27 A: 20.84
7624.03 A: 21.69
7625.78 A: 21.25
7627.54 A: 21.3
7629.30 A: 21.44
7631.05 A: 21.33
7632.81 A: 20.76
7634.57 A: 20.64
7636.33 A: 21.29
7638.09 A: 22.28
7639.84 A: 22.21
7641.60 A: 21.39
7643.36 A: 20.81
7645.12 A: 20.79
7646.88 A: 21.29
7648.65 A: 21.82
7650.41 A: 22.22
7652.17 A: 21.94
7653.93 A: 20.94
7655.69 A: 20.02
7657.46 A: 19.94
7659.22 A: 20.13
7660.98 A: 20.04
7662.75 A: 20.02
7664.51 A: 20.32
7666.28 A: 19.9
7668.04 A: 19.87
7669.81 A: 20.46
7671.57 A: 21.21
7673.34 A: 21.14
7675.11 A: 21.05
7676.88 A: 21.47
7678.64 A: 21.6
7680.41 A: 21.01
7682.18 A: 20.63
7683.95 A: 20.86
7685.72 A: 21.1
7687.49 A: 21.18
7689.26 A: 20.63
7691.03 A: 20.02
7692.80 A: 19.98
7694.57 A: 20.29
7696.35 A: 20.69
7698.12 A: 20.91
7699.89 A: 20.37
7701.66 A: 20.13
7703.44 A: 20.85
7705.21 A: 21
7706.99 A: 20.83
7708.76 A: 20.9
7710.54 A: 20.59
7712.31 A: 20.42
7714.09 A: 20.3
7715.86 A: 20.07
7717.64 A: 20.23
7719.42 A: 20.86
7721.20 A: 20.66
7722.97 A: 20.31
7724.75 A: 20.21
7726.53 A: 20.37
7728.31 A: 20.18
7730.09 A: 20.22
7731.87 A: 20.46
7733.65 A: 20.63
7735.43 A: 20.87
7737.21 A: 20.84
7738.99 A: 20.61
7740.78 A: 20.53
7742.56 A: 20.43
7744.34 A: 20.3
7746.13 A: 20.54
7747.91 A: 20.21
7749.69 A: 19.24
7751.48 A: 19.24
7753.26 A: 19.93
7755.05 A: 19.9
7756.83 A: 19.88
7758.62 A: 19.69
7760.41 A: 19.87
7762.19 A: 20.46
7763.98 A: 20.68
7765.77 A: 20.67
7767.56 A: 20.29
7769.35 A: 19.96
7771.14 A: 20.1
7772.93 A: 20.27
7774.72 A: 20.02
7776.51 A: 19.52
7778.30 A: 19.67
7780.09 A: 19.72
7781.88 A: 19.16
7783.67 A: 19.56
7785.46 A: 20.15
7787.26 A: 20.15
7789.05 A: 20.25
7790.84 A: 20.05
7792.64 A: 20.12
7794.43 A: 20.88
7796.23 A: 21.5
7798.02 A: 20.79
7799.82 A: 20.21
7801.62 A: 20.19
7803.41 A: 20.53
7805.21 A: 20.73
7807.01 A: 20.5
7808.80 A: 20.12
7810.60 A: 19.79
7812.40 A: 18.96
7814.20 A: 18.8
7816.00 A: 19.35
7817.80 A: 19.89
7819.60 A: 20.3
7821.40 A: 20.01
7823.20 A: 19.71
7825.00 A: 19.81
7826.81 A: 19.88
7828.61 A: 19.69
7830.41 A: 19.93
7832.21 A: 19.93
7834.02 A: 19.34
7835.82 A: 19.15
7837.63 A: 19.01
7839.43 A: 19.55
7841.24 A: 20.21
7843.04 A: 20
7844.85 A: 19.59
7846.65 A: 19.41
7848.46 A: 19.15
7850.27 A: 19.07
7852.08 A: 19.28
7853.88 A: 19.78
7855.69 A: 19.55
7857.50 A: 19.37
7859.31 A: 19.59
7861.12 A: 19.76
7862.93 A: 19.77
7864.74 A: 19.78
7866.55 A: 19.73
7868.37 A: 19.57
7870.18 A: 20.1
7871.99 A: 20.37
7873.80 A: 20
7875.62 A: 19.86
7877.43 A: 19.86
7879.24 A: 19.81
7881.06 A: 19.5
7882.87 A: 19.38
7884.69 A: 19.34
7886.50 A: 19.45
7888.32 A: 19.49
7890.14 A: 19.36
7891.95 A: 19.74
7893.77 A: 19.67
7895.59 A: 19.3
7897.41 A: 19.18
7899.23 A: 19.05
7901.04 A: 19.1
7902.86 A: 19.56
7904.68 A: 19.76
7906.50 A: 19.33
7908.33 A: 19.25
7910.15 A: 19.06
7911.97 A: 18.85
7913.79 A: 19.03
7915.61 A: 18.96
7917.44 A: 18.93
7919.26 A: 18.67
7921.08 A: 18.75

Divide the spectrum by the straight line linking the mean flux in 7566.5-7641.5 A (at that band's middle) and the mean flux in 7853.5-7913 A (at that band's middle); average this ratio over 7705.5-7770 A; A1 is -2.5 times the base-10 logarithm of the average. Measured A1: 0.00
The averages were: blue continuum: 21.1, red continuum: 19.5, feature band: 20.3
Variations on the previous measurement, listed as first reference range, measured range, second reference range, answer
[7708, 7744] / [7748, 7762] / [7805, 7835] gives 0.03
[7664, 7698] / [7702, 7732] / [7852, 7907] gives 0.00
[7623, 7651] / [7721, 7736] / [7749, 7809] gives 0.01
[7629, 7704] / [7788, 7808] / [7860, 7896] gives -0.02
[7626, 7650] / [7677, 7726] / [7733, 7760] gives 0.00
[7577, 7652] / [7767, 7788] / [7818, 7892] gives 0.01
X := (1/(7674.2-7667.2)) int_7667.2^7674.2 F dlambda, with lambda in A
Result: 20.7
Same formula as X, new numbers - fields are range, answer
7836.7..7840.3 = 19.3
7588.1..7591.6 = 21.6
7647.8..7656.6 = 21.4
